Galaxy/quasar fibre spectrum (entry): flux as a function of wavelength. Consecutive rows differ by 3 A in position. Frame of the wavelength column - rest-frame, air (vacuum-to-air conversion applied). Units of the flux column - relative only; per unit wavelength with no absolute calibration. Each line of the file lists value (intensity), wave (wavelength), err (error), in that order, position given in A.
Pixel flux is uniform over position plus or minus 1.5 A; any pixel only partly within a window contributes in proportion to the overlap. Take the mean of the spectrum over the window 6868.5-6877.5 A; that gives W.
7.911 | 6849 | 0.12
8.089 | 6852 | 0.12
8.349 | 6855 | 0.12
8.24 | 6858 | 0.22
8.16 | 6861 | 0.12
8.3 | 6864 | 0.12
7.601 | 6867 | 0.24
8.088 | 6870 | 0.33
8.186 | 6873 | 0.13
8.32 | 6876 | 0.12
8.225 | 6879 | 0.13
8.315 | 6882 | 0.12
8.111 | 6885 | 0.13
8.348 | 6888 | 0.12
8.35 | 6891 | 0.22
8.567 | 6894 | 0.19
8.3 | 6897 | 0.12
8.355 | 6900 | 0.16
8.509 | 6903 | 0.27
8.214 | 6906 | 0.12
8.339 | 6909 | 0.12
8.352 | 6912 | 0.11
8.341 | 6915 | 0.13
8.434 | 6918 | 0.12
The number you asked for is 8.2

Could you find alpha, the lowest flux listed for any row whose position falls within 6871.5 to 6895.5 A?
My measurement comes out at 8.111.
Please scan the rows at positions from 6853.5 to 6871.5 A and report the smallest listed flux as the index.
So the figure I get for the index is 7.601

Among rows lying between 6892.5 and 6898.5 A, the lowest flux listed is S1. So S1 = 8.3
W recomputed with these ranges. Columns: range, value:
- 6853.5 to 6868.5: 8.13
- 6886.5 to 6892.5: 8.35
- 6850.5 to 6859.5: 8.23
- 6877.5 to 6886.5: 8.22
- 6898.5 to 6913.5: 8.35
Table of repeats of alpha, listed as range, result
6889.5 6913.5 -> 8.214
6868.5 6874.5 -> 8.088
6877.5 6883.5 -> 8.225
